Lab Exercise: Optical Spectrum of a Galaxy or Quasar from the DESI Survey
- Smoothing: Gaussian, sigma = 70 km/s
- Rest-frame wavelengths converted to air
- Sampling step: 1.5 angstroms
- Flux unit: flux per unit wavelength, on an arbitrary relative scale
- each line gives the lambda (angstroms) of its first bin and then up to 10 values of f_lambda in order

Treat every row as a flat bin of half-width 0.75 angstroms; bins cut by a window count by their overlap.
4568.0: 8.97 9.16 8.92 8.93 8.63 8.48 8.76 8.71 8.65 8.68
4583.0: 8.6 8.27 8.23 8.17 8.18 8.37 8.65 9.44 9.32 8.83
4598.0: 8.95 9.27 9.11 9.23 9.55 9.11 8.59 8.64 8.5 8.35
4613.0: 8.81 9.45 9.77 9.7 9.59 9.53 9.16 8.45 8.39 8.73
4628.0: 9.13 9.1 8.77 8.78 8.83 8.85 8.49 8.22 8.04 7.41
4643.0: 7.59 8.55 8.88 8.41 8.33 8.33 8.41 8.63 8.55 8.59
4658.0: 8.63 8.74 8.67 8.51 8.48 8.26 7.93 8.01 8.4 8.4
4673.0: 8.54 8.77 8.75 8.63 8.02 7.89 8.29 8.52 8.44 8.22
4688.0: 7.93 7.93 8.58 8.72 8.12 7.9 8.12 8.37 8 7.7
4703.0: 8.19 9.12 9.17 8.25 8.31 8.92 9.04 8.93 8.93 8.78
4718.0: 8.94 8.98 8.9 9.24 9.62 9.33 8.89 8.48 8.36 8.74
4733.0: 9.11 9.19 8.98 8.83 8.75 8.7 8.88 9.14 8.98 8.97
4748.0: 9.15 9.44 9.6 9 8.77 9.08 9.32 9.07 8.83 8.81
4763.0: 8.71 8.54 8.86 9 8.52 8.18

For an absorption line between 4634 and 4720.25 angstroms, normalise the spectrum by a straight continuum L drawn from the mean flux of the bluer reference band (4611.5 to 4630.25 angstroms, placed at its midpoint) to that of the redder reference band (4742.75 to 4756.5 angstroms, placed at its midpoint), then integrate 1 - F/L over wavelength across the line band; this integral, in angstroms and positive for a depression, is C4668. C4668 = 6.6 angstroms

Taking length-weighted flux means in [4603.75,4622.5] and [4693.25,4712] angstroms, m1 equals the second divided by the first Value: 0.92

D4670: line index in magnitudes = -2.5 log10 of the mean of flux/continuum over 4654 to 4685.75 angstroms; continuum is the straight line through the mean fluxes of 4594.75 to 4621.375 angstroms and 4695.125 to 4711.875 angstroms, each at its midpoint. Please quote 0.03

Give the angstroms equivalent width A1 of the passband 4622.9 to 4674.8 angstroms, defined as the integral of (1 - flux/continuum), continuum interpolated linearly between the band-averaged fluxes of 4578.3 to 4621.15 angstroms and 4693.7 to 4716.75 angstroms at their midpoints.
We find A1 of 1.4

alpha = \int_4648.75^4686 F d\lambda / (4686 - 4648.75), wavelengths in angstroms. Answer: 8.43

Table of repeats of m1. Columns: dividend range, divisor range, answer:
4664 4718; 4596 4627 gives 0.93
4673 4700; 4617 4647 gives 0.95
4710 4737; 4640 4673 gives 1.07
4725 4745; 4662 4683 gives 1.06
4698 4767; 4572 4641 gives 1.01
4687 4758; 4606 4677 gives 1.02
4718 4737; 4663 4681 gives 1.08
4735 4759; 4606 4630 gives 1.01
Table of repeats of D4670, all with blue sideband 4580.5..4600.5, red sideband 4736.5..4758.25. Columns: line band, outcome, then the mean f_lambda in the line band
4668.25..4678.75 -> 0.05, 8.5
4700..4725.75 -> 0.02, 8.81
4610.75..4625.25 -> -0.05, 9.15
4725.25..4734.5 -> 0.02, 8.82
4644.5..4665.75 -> 0.04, 8.54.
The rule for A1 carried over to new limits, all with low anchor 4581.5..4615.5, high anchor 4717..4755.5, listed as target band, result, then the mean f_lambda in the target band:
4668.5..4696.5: 1.88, 8.33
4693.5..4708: 1.06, 8.3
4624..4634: 0.04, 8.81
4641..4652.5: 0.80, 8.25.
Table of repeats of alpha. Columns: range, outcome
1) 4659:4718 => 8.43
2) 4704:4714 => 8.81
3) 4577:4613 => 8.76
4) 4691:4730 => 8.67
